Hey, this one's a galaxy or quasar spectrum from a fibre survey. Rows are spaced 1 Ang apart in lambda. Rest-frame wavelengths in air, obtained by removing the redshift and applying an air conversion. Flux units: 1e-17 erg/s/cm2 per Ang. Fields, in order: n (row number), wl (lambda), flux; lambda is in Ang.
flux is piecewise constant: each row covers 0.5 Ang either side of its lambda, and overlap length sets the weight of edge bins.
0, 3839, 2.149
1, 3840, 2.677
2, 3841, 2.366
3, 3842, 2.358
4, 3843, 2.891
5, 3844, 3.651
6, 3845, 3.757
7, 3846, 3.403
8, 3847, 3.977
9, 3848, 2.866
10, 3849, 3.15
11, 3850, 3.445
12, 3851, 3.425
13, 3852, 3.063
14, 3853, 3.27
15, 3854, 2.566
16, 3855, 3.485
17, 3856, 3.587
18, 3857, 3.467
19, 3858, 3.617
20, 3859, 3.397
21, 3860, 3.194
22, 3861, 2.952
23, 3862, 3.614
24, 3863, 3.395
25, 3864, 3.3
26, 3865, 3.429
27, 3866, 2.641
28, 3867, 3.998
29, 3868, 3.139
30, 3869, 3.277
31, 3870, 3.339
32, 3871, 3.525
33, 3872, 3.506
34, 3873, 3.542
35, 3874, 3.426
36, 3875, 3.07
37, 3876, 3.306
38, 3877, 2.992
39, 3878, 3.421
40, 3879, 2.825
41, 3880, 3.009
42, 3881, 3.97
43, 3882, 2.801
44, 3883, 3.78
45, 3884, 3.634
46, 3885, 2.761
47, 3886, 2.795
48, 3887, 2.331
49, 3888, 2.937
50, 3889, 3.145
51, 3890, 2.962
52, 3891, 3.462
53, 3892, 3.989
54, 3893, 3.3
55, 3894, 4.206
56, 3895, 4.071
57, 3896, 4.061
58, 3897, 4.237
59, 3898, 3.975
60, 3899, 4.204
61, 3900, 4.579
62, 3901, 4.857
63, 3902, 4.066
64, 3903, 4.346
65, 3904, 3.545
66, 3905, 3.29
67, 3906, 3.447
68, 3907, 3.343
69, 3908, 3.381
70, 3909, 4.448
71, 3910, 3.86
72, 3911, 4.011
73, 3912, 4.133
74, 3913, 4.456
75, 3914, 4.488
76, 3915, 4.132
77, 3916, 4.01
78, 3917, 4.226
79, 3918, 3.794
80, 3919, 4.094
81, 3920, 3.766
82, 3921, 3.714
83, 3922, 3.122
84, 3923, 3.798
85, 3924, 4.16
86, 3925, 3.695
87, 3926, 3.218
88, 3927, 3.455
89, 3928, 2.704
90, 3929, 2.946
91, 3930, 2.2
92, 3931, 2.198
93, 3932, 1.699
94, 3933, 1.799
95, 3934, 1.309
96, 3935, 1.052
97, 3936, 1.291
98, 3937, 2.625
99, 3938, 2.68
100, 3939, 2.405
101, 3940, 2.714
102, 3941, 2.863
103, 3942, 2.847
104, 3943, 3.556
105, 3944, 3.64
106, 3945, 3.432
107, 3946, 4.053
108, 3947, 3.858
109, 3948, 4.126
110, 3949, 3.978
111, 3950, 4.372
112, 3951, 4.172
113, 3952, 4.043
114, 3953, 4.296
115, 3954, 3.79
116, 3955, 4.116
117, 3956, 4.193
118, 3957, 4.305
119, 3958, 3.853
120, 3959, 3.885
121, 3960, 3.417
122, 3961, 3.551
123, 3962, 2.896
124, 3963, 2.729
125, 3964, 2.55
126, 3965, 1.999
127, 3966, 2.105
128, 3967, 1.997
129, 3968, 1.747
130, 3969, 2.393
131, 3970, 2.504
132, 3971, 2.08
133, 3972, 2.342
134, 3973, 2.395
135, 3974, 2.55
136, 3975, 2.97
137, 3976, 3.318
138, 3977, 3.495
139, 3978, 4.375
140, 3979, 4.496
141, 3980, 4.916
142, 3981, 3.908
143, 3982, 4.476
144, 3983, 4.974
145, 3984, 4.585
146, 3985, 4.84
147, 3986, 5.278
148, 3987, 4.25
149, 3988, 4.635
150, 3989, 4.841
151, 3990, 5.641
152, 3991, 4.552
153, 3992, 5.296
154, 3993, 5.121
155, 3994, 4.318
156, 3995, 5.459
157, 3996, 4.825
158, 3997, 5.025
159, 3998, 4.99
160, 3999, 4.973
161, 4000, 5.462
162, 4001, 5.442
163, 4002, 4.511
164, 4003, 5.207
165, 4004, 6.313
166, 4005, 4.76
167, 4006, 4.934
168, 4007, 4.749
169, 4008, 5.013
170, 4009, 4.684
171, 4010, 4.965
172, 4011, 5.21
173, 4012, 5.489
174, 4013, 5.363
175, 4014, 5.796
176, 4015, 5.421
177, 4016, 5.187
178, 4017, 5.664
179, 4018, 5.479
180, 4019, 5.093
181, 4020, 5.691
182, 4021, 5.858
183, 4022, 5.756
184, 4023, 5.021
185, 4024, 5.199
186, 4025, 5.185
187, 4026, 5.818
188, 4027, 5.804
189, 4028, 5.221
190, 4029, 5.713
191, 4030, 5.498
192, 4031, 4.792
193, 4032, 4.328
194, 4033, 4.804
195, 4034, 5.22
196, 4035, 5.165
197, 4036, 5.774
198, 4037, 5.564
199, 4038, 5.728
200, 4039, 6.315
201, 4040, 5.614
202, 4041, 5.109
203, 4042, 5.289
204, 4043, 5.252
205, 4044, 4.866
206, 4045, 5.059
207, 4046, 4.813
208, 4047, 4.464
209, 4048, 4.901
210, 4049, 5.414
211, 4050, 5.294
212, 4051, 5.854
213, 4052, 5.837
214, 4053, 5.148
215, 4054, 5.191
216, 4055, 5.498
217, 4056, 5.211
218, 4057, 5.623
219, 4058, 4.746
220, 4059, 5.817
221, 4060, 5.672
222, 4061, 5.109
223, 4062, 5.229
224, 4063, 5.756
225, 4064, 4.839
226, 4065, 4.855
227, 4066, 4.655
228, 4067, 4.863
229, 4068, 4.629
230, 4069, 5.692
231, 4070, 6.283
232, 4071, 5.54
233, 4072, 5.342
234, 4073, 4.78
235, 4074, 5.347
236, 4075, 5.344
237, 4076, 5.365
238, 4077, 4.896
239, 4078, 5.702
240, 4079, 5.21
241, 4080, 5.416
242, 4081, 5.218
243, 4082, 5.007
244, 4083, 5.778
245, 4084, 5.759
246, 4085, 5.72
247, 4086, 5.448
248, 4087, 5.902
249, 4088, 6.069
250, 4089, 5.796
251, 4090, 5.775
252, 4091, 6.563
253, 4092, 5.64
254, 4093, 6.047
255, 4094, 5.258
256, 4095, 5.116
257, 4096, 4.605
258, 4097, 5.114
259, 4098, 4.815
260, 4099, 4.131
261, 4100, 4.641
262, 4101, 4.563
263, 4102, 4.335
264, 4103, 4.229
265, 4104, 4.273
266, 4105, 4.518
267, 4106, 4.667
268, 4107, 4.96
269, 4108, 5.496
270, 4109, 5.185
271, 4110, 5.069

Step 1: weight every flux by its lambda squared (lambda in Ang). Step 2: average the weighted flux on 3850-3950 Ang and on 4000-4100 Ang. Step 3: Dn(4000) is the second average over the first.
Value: 1.69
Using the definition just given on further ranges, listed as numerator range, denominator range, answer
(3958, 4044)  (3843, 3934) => 1.41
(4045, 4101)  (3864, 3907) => 1.67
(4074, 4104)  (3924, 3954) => 1.87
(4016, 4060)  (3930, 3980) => 1.82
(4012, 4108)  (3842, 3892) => 1.78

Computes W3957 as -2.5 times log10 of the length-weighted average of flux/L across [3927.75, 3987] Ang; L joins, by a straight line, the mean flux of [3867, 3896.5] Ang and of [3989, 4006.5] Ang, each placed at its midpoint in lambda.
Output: 0.36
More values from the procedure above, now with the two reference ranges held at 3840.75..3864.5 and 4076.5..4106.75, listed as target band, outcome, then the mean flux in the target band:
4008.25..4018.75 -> -0.16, 5.31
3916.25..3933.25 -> 0.18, 3.24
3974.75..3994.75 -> -0.05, 4.55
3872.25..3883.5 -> 0.06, 3.29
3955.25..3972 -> 0.39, 2.89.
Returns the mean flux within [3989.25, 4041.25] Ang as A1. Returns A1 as 5.27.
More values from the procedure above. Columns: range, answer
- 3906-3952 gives 3.34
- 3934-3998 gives 3.63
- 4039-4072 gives 5.27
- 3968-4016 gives 4.51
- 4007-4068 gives 5.29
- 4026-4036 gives 5.23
